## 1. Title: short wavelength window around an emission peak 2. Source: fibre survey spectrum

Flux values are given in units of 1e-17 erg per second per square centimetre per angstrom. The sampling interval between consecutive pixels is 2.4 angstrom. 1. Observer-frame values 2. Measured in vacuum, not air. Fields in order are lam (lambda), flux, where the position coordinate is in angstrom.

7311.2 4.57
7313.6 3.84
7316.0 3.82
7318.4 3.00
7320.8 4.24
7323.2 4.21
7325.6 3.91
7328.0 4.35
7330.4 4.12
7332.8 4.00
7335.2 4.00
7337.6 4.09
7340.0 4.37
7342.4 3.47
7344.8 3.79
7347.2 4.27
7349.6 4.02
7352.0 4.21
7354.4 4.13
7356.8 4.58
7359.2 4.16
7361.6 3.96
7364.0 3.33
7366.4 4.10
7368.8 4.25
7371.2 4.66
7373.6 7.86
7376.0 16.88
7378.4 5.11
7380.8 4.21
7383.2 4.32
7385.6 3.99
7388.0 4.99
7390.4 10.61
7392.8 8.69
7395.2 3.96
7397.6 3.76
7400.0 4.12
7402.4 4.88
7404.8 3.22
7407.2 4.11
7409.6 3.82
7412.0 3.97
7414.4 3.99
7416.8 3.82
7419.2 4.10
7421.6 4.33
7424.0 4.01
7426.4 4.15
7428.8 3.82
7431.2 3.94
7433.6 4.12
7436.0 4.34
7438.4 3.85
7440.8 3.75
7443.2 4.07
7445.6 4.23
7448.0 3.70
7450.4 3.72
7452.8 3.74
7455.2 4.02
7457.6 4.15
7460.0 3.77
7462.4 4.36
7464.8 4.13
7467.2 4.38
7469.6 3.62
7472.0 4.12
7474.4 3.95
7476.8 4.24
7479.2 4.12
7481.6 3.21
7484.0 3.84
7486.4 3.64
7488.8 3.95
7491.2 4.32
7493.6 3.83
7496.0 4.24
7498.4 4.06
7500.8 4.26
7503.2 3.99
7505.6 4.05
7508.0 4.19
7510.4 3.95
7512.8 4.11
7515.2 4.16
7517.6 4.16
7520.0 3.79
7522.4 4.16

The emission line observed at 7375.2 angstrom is [S II]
